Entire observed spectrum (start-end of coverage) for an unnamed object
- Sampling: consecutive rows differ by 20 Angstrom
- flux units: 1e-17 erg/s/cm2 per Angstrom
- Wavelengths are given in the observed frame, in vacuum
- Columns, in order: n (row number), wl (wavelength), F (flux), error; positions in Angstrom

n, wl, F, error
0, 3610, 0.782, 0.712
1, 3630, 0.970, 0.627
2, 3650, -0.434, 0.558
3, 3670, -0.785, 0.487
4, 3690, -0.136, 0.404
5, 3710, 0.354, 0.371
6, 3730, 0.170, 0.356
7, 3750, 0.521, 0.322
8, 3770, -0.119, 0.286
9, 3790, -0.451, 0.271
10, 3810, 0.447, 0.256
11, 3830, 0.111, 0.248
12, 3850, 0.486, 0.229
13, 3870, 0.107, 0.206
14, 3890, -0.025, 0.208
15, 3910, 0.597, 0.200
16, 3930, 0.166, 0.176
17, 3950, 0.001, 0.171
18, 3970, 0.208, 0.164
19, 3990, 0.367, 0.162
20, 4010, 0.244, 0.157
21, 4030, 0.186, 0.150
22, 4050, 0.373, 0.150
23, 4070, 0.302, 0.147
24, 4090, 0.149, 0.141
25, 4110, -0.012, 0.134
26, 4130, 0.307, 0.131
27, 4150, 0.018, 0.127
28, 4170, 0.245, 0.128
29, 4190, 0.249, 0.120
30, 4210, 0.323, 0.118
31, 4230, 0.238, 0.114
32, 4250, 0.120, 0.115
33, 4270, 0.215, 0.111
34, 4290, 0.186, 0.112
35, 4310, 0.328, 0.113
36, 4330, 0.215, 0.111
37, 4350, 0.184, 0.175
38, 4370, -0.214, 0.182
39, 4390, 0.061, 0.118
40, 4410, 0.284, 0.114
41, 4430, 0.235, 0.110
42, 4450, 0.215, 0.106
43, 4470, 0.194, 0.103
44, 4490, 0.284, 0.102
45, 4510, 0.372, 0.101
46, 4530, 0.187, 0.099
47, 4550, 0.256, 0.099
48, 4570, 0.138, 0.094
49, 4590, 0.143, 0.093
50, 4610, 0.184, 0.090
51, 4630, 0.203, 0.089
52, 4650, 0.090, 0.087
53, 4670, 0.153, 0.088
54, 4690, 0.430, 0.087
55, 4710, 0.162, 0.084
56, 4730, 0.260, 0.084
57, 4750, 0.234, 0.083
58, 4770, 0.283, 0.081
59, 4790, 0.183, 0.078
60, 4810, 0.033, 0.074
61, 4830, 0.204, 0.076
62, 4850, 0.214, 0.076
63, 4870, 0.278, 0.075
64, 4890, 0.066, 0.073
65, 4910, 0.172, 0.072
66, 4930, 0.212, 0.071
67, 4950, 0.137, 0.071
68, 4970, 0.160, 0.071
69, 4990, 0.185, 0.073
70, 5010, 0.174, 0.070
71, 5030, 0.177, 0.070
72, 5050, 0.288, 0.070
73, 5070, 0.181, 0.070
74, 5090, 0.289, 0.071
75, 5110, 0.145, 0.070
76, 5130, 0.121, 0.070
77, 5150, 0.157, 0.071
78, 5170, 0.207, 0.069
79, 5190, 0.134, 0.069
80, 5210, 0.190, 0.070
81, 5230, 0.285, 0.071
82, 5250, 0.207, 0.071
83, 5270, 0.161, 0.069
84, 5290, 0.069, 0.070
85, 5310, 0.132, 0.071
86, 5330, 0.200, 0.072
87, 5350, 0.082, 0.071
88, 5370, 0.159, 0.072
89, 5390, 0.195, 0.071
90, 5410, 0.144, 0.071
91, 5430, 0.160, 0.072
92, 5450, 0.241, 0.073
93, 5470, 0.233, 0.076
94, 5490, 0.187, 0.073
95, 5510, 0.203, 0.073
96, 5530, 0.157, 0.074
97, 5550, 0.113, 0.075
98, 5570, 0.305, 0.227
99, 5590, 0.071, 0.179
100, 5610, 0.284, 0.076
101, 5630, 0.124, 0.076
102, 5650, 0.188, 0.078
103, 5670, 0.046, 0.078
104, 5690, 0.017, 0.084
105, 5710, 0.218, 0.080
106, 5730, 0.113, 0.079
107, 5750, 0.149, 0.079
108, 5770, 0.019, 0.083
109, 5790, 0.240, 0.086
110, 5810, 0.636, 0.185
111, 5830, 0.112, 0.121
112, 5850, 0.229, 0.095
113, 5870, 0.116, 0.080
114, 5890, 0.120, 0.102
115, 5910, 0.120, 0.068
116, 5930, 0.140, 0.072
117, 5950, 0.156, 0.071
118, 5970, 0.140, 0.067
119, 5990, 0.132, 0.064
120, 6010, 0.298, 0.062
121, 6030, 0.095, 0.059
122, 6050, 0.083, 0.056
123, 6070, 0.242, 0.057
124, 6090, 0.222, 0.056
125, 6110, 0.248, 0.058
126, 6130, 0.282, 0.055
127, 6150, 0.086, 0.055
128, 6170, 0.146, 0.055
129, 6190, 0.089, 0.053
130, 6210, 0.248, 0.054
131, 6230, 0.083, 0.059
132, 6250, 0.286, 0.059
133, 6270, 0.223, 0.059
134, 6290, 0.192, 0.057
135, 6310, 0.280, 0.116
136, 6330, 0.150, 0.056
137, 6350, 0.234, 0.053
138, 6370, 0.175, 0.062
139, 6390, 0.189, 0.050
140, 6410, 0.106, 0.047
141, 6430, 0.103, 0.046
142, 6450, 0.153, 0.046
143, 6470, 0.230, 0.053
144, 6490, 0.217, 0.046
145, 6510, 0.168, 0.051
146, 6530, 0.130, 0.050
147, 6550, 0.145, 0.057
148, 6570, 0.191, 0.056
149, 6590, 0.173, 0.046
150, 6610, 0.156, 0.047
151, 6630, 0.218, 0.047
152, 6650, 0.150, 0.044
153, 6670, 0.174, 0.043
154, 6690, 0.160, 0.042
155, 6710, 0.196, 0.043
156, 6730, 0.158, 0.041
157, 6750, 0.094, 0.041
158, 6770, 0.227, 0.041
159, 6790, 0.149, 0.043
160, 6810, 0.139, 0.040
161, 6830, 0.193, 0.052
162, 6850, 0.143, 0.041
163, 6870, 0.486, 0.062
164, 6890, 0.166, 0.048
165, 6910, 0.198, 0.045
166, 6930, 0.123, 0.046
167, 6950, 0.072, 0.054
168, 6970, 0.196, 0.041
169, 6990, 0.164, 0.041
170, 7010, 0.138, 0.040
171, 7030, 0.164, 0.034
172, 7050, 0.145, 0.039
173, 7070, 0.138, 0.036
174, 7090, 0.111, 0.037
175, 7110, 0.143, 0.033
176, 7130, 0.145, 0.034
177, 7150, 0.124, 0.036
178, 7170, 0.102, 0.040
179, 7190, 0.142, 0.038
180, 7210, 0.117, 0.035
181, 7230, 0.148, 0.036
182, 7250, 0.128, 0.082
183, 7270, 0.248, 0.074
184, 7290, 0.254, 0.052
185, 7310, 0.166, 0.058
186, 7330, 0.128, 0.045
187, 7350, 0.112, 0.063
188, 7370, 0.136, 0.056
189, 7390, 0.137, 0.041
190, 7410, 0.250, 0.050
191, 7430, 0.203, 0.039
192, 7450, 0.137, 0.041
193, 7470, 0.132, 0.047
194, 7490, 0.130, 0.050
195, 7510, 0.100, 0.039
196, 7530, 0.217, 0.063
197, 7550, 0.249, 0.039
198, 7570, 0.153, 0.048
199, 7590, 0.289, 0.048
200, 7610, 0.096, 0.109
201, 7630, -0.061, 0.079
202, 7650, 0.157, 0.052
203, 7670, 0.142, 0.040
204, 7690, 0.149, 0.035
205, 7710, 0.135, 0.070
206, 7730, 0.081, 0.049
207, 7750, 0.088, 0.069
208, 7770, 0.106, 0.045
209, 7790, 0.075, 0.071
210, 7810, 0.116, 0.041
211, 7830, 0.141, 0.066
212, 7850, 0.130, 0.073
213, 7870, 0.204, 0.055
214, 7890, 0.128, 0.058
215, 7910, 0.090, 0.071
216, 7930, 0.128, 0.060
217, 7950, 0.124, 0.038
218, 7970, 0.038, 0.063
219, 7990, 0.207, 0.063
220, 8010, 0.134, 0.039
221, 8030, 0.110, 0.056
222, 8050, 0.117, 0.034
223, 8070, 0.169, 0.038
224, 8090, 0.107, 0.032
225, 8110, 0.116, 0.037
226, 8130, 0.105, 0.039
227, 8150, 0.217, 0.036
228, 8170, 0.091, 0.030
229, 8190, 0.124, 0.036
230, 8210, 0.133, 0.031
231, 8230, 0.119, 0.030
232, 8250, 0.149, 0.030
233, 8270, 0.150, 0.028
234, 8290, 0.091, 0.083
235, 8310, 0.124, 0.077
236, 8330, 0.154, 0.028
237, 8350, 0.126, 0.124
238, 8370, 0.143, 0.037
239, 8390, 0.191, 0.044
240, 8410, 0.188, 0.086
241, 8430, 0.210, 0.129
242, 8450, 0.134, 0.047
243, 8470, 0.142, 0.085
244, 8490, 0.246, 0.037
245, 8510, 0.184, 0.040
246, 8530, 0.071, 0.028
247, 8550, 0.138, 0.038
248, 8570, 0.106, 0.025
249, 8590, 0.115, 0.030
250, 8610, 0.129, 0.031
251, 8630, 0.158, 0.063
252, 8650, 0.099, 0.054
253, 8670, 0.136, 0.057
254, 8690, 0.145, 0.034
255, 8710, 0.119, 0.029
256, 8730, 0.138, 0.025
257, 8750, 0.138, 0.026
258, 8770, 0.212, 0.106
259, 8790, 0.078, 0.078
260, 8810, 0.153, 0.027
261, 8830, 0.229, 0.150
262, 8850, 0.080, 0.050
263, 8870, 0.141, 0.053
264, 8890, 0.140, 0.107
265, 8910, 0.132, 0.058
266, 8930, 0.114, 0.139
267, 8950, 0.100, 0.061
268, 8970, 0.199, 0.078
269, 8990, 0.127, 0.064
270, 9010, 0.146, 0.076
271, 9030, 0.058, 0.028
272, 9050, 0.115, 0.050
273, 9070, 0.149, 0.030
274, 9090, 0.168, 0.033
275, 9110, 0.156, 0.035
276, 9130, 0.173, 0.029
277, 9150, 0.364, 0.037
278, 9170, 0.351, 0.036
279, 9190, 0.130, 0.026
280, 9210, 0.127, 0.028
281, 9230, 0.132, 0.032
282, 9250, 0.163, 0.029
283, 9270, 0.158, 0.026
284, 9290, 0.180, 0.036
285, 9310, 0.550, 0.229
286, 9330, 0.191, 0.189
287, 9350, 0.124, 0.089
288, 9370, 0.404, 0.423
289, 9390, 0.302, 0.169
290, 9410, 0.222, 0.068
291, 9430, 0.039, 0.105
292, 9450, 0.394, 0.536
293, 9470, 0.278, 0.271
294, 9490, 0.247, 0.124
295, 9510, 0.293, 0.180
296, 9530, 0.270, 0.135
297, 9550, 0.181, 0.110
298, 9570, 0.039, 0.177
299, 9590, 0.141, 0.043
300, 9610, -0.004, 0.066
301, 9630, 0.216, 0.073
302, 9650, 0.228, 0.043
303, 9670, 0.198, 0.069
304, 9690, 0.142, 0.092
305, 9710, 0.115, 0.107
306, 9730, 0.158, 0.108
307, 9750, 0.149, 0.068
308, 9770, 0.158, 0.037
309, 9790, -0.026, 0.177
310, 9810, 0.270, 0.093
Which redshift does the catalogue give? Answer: 1.46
